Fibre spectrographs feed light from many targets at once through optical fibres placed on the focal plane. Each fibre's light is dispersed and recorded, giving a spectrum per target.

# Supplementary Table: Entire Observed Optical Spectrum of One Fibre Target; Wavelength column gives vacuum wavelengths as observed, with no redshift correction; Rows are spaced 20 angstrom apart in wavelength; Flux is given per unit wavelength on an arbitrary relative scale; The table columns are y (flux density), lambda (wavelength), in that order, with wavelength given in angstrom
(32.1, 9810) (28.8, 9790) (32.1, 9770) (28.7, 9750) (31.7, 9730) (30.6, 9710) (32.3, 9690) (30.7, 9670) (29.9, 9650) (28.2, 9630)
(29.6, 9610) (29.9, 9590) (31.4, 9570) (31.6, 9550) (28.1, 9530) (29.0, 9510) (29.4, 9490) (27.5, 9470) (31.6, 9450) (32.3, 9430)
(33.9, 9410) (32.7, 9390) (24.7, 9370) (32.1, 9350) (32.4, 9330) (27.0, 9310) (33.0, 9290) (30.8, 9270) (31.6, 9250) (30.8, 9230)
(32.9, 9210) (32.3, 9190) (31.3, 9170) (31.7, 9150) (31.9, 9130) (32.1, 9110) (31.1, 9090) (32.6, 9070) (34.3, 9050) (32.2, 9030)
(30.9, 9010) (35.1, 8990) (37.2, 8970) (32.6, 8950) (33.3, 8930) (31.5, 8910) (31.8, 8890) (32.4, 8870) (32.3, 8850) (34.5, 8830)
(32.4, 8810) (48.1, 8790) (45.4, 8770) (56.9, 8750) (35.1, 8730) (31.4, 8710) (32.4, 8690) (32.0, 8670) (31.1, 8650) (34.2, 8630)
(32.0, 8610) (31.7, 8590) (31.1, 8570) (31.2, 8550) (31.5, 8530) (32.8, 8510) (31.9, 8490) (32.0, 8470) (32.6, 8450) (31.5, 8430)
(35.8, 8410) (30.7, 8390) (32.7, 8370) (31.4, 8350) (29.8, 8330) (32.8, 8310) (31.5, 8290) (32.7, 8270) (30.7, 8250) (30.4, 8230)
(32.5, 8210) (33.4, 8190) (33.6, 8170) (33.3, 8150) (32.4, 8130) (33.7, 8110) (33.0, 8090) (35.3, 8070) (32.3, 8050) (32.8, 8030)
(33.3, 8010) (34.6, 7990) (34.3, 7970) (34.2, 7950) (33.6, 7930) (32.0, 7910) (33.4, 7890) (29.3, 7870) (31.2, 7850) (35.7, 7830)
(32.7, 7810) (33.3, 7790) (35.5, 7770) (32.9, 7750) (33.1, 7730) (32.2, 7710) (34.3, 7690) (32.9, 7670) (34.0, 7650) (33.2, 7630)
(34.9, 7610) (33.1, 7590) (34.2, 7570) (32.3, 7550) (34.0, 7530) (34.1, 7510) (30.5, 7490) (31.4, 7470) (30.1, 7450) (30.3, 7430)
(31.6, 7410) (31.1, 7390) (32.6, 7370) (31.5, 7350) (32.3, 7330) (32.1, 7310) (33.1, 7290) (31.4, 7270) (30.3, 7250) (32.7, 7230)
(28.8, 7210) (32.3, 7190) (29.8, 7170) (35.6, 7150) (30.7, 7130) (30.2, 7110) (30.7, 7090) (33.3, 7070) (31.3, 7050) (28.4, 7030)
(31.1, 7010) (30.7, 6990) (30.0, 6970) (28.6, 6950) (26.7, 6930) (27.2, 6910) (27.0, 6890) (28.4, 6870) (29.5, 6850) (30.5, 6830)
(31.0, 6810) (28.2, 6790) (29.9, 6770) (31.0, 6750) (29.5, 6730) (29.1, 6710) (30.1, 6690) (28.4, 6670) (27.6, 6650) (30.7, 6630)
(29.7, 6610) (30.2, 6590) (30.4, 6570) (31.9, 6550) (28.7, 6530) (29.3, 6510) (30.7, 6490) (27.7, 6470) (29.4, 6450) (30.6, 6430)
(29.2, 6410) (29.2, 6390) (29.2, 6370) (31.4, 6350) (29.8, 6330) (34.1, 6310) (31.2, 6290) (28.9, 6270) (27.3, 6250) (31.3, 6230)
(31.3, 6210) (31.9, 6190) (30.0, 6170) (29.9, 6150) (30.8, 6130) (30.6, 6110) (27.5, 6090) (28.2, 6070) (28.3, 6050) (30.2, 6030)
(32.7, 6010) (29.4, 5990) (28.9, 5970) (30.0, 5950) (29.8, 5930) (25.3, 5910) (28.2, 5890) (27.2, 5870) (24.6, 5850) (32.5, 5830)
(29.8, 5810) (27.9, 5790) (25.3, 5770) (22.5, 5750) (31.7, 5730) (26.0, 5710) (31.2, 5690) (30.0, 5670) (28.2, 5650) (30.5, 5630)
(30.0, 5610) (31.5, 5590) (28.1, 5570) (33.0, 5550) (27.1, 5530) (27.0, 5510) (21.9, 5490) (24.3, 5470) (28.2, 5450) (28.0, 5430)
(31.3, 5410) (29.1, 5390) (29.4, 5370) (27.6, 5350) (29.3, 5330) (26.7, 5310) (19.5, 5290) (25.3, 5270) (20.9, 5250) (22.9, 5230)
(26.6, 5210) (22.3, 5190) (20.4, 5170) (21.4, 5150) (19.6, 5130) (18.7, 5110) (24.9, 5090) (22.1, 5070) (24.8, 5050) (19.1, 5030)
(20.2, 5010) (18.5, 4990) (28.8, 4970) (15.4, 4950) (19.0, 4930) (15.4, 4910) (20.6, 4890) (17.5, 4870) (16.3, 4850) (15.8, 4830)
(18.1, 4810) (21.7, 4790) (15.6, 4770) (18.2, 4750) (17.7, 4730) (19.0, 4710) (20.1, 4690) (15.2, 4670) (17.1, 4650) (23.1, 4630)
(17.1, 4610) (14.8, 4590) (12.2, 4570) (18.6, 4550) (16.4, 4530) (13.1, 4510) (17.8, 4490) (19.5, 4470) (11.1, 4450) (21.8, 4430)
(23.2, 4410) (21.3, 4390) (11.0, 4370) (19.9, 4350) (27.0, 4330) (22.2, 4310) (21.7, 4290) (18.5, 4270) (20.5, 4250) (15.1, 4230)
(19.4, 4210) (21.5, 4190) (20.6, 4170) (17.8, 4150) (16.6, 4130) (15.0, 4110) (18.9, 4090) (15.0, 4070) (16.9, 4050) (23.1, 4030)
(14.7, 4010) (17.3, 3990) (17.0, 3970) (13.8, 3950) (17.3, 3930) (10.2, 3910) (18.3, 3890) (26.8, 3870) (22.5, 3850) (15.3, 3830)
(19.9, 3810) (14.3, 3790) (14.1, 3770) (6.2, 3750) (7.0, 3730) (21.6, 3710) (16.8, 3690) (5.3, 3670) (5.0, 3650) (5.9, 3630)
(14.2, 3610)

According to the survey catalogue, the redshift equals 0.334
